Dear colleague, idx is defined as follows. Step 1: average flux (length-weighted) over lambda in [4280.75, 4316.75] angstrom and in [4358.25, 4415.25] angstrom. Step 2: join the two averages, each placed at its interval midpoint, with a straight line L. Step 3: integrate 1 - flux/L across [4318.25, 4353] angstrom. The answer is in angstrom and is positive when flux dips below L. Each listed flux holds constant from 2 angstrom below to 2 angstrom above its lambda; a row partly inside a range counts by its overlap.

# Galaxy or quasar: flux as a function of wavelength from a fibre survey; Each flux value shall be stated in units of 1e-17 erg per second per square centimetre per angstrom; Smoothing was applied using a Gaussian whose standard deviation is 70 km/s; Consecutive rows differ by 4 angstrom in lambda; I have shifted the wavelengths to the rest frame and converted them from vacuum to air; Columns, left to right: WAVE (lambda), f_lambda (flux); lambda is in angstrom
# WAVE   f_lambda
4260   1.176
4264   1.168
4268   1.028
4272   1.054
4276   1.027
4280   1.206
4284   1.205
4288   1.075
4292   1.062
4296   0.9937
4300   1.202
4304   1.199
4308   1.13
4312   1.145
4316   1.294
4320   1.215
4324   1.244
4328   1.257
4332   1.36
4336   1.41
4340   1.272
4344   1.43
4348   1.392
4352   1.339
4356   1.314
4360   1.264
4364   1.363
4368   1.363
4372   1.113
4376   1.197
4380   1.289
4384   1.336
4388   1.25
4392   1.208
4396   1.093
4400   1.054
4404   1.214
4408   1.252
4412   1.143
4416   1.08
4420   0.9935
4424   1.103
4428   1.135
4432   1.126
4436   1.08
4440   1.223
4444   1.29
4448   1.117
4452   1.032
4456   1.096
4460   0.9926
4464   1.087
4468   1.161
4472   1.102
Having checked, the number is -4.41 angstrom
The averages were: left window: 1.14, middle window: 1.32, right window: 1.22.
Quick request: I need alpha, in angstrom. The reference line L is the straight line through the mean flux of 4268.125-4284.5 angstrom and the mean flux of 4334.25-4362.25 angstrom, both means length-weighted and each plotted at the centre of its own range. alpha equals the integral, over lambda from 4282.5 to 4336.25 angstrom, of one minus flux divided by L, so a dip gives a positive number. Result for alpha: 1.1 angstrom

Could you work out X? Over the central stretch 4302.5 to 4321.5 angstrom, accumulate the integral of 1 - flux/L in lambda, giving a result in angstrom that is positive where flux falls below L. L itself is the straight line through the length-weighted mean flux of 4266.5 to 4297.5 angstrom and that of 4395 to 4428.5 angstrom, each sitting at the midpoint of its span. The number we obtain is -1.8 angstrom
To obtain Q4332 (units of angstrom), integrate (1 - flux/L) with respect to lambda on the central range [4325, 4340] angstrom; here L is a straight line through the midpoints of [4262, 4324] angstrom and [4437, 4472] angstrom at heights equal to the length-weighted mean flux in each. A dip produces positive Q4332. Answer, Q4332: -2.6 angstrom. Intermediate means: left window 1.14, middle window 1.33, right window 1.12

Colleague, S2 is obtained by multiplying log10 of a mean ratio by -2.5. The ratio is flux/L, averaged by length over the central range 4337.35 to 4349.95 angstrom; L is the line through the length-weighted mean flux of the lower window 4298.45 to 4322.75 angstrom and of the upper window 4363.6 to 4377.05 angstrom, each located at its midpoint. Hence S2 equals -0.12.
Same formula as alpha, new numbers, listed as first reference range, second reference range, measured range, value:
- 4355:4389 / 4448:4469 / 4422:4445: -0.46 angstrom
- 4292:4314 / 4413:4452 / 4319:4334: -1.94 angstrom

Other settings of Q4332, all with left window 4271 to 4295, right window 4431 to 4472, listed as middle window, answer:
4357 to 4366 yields -1.6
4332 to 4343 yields -2.4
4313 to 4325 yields -1.5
